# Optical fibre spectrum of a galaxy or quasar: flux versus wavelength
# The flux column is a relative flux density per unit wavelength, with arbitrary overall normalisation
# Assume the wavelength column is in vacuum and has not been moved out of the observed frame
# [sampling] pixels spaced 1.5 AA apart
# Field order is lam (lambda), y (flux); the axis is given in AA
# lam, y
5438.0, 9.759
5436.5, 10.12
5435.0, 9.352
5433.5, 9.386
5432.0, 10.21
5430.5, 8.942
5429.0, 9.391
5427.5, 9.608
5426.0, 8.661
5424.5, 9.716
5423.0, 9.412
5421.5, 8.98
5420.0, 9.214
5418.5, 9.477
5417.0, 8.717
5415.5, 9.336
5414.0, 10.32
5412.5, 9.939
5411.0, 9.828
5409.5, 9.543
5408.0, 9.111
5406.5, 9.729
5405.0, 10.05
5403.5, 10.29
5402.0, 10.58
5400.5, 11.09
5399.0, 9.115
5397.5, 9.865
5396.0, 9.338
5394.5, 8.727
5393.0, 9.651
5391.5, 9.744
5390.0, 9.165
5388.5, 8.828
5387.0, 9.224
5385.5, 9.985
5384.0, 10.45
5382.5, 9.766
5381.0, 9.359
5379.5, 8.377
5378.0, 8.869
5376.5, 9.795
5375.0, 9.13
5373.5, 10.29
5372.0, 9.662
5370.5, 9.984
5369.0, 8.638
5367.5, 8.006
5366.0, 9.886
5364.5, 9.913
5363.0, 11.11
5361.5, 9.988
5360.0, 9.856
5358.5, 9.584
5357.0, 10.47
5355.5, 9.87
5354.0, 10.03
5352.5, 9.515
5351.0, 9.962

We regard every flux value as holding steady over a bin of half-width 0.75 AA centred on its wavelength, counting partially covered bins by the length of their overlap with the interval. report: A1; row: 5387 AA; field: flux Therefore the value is 9.224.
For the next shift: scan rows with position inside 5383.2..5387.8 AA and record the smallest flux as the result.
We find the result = 9.224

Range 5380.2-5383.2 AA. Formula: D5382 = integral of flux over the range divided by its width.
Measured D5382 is 9.54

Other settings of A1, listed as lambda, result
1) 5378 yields 8.869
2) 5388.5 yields 8.828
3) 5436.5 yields 10.12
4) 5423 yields 9.412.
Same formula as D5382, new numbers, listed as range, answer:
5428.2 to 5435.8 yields 9.46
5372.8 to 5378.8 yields 9.51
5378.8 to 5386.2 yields 9.59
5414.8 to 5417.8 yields 9.03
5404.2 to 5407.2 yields 9.9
